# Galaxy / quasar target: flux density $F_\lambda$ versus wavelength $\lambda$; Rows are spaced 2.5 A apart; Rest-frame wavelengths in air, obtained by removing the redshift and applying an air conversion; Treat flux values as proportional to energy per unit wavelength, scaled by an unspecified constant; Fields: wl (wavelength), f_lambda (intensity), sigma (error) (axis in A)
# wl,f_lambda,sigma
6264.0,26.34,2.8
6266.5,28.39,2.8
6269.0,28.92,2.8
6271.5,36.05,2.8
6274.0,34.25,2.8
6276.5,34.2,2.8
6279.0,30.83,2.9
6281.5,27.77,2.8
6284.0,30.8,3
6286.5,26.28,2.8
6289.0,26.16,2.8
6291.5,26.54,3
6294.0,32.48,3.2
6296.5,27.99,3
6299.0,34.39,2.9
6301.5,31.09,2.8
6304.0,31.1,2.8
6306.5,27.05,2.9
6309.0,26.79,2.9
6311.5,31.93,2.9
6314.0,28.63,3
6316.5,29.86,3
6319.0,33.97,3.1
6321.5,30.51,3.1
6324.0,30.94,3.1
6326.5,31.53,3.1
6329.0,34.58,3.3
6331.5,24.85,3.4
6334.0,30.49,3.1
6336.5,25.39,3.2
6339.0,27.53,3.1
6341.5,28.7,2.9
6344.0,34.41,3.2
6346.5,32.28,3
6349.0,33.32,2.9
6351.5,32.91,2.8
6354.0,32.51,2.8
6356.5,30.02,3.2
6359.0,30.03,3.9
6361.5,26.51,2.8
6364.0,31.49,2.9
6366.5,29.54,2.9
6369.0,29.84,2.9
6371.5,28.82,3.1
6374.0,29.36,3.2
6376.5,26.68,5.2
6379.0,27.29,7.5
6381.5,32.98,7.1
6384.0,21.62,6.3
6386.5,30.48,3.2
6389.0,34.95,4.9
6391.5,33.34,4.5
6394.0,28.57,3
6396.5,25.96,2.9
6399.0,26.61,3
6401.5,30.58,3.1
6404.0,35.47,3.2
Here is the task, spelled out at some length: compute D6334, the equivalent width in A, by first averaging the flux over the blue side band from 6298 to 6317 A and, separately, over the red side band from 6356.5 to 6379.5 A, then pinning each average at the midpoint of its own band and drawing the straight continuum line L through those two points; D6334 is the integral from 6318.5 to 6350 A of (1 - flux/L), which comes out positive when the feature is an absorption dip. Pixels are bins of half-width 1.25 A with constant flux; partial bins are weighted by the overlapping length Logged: -1.0 A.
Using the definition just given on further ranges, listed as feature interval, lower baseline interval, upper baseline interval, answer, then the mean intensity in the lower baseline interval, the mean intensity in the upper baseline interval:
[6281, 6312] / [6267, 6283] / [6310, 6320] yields 2.1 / 31.8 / 30.9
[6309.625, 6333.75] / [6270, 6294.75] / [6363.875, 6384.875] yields -0.8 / 30.5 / 28.6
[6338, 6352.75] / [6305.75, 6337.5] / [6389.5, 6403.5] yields -0.9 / 29.8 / 29.7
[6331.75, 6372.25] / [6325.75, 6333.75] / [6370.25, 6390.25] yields -0.6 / 30.3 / 29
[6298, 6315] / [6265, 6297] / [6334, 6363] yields 0.0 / 30.1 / 30.3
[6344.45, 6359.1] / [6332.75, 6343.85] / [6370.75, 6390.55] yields -1.7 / 28.7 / 29.1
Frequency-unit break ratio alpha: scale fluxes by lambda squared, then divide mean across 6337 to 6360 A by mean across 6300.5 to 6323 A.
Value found 1.05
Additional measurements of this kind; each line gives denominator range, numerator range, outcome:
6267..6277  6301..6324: 0.93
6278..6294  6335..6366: 1.09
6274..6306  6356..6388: 0.98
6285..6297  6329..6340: 1.01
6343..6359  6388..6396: 0.99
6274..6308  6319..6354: 1.04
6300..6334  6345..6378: 1.01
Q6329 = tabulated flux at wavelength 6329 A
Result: 34.58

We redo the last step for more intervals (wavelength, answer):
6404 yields 35.47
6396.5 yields 25.96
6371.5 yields 28.82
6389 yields 34.95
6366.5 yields 29.54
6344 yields 34.41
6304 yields 31.1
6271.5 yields 36.05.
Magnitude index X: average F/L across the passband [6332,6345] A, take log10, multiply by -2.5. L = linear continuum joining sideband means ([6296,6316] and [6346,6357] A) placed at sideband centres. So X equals 0.10 mag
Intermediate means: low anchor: 29.9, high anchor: 32.4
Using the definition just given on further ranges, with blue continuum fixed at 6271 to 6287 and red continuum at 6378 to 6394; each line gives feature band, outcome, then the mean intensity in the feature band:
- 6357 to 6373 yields 0.03 mag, 29.4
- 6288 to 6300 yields 0.06 mag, 29.5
